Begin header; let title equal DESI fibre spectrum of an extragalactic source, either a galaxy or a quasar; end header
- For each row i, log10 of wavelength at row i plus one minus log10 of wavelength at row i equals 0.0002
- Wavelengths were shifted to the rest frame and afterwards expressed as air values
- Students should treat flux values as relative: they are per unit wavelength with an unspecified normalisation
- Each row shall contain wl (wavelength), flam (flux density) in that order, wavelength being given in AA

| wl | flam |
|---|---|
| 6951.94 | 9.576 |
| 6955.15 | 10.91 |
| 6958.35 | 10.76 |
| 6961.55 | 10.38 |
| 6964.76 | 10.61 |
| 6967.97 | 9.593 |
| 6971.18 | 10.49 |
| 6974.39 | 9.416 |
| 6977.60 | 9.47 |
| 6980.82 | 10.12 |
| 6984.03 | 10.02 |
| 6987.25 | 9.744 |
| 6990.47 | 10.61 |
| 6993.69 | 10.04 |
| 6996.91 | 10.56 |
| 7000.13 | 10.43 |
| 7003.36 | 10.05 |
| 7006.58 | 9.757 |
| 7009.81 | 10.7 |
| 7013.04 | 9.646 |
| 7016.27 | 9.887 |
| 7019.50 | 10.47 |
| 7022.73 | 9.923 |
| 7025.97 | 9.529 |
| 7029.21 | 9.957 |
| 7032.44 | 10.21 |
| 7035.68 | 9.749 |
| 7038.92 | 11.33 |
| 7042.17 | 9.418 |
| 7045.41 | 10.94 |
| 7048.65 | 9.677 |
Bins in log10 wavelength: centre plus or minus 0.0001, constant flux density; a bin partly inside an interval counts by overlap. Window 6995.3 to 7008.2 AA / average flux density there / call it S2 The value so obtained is 10.2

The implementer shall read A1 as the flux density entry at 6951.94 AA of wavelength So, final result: 9.576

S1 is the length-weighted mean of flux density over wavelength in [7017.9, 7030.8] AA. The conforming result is 9.96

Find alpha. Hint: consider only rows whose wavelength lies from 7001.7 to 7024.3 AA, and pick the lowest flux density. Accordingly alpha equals 9.646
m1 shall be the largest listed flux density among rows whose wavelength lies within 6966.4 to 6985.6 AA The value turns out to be 10.49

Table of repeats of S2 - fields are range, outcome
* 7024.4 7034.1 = 9.9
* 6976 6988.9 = 9.84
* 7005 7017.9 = 10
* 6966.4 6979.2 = 9.75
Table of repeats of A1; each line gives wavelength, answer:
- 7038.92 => 11.33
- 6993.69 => 10.04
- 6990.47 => 10.61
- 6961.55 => 10.38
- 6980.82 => 10.12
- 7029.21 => 9.957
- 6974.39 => 9.416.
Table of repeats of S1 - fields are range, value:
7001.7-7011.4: 10.2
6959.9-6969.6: 10.2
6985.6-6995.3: 10.1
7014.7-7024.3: 10.1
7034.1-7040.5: 10.5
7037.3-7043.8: 10.4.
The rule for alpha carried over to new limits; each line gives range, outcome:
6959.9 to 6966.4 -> 10.38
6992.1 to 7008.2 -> 9.757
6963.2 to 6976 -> 9.416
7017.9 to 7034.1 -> 9.529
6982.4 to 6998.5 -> 9.744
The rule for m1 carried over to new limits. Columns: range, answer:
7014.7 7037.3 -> 10.47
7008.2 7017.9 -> 10.7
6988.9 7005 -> 10.61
